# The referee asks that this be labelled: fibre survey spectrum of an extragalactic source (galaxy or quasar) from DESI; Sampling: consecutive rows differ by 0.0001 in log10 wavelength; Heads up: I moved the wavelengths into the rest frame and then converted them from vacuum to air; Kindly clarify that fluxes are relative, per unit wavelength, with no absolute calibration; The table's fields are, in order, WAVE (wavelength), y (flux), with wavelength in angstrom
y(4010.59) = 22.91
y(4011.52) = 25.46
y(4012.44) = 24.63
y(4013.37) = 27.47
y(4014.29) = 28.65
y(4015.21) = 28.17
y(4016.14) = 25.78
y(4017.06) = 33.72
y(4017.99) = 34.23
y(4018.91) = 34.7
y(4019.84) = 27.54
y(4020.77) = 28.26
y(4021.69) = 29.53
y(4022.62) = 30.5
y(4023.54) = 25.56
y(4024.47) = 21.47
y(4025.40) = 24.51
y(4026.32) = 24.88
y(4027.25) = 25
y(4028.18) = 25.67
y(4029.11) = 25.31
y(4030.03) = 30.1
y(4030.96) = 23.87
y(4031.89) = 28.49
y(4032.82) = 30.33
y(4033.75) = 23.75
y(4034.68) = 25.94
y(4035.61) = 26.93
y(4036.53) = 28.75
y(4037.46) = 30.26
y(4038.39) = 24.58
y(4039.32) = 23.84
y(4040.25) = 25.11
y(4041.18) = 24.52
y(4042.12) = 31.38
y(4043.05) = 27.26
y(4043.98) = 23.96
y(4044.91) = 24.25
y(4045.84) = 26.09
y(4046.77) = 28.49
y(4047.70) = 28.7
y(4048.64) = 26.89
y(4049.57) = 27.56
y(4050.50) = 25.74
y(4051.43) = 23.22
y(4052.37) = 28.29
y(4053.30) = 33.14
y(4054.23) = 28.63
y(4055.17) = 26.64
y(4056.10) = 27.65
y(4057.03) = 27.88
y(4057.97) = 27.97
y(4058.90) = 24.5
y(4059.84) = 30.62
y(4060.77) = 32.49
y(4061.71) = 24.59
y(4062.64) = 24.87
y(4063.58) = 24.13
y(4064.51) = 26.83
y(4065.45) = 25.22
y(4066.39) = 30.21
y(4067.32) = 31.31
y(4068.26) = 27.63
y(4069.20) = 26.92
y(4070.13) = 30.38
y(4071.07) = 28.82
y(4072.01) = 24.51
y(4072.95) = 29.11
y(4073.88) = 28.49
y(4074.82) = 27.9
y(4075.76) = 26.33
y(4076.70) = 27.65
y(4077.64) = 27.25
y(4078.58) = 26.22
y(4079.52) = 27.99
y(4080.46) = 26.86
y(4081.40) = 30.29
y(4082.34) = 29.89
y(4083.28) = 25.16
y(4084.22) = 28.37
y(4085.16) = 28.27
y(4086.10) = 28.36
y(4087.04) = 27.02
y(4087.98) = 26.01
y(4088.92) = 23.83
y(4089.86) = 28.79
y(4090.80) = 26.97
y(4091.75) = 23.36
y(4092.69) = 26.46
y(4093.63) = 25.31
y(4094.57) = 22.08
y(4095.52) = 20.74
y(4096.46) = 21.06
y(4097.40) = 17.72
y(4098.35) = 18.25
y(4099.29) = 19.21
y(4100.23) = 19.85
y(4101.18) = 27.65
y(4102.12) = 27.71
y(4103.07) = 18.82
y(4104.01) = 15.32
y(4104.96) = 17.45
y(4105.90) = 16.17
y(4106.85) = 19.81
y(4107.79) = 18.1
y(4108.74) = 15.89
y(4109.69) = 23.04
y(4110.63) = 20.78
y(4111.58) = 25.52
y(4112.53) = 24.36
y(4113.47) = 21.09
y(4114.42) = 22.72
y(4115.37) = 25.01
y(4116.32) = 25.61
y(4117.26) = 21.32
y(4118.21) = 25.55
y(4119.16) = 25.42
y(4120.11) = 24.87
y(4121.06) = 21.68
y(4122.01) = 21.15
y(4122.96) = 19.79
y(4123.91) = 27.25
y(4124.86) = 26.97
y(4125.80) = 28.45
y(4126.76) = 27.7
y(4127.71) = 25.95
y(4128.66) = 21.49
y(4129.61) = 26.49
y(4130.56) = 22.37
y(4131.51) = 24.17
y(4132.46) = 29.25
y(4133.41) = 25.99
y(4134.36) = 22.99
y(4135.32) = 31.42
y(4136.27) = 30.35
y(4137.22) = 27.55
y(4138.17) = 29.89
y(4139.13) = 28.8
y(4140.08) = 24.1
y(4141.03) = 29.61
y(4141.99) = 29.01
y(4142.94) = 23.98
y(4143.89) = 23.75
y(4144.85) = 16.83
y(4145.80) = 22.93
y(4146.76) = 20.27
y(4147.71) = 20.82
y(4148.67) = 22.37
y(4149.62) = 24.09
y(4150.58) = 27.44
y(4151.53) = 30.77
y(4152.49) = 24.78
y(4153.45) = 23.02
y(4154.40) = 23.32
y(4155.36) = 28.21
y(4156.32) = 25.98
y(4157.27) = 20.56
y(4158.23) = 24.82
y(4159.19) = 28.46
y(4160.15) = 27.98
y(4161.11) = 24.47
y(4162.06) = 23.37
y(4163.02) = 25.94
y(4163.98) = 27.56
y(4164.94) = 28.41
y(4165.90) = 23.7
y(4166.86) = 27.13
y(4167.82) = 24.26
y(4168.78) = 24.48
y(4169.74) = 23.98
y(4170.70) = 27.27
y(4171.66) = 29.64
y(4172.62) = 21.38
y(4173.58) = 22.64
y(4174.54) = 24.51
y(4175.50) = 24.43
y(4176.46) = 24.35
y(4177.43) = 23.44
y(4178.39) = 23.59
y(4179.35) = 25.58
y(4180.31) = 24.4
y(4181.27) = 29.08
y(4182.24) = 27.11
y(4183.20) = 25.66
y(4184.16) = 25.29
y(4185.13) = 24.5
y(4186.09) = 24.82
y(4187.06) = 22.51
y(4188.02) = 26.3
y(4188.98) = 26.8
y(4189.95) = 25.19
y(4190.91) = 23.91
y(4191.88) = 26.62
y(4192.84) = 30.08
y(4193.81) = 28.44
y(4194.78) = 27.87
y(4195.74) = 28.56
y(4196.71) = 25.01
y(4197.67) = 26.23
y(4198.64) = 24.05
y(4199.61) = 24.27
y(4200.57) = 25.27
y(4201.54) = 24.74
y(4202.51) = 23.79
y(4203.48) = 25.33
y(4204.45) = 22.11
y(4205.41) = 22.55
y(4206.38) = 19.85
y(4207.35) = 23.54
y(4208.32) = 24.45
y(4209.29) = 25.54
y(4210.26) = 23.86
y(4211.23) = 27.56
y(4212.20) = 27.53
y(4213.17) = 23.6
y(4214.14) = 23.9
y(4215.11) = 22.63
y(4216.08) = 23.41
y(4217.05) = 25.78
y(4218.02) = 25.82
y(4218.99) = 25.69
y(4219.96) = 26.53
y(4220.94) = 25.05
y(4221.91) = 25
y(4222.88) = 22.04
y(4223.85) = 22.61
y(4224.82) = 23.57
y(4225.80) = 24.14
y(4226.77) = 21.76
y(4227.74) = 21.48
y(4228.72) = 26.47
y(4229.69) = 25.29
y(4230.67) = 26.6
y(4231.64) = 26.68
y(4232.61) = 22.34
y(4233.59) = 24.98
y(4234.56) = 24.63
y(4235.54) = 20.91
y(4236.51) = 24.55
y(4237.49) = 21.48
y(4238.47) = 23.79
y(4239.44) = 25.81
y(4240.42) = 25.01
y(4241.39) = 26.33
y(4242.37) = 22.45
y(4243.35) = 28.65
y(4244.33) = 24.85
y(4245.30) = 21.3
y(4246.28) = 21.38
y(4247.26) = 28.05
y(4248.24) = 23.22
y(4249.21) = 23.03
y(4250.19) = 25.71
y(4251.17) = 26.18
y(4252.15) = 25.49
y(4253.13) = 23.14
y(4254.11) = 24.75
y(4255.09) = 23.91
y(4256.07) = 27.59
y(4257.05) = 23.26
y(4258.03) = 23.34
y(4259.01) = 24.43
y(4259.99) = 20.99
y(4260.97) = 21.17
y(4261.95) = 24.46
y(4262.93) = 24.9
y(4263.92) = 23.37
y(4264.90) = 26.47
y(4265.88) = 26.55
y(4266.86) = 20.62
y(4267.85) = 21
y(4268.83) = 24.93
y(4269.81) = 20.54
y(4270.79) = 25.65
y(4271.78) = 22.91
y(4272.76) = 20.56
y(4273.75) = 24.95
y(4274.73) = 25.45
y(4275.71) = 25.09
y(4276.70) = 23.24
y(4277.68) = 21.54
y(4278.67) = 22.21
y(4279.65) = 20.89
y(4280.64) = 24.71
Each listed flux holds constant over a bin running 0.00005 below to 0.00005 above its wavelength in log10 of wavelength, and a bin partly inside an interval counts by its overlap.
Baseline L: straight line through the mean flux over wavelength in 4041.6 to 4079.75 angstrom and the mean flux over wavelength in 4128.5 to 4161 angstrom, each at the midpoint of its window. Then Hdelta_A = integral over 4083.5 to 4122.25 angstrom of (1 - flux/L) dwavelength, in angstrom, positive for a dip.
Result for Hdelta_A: 5.3 angstrom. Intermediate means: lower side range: 27.5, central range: 22.9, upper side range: 25.4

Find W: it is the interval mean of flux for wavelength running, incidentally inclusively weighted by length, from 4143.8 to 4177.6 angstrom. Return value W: 24.7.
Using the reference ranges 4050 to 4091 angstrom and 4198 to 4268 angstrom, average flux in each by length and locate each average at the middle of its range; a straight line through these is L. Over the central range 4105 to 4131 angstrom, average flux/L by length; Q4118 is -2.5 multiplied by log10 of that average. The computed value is 0.155 mag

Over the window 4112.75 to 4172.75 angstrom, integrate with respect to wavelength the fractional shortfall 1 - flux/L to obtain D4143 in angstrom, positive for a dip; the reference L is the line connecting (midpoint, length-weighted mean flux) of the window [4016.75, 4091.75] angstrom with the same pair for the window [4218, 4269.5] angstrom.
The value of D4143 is 1.6 angstrom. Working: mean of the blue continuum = 27.4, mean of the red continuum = 24.2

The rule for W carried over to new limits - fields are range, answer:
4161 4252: 24.9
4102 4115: 20.3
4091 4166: 24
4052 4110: 25.4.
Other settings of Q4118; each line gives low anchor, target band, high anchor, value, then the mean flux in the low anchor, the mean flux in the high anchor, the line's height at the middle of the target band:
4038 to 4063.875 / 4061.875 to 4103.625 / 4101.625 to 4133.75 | -0.033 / 26.9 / 23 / 25.1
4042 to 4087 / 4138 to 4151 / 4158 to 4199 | 0.079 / 27.6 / 25.7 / 26.2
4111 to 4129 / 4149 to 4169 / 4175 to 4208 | -0.038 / 24.3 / 25.1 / 24.8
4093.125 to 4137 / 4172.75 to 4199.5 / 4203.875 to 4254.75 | -0.074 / 23.1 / 24.3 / 23.8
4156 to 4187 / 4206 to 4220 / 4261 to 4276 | -0.002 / 25.2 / 23.7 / 24.6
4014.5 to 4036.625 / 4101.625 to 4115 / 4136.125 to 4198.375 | 0.272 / 27.6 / 25.5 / 26.4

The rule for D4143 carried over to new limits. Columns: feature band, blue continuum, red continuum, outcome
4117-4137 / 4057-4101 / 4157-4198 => 0.45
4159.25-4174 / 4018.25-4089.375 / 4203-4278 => -0.13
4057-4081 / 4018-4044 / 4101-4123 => -2.91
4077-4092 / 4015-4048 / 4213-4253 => -0.42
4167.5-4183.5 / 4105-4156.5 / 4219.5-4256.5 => -0.47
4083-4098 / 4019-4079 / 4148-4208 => 0.92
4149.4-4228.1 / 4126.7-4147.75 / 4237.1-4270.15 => -0.57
